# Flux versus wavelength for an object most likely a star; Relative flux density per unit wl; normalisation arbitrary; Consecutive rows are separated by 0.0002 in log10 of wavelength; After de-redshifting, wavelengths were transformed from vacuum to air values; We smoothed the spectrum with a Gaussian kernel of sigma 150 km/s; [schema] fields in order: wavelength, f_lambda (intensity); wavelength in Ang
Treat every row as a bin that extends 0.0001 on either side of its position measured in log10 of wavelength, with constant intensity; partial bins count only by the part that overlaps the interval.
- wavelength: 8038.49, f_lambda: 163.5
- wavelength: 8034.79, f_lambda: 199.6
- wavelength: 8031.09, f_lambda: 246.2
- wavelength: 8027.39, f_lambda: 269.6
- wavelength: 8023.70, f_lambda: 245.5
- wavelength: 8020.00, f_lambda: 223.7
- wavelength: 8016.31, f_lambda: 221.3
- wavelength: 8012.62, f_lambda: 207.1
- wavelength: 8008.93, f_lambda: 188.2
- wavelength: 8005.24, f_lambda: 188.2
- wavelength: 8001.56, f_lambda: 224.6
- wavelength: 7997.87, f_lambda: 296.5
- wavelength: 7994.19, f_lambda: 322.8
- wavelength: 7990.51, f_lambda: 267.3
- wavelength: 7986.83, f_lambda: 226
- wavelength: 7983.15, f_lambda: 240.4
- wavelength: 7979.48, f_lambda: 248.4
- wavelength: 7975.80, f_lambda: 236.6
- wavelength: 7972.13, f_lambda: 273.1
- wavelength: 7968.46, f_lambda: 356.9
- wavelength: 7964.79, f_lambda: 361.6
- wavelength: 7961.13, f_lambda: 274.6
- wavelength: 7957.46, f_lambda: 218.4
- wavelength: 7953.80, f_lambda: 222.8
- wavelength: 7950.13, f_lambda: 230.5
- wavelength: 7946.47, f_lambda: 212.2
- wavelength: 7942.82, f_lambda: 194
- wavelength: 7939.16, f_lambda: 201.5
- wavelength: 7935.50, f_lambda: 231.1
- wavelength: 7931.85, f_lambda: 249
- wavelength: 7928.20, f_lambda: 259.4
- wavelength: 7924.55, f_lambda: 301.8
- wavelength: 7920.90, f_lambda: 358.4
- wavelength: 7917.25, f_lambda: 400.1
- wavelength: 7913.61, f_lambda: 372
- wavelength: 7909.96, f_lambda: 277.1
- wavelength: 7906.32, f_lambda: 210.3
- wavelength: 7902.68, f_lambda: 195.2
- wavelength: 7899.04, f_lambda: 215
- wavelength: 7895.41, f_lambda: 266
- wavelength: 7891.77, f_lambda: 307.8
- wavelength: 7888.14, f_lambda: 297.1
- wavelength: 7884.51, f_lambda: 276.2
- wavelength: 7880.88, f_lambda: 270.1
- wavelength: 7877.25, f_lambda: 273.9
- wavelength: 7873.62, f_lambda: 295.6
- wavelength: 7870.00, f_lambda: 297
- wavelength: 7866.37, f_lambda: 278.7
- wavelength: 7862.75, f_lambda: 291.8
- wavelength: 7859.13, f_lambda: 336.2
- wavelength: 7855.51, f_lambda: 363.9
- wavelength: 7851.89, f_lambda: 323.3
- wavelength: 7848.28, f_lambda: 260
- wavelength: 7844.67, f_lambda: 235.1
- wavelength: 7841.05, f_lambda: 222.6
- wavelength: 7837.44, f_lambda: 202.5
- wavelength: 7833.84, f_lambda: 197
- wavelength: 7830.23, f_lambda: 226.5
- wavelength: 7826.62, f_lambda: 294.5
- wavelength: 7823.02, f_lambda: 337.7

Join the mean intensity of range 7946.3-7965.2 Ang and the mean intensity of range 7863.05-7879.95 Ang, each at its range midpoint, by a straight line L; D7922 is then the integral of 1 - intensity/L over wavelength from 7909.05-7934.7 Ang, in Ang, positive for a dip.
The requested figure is -4.93 Ang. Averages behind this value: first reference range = 286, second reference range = 249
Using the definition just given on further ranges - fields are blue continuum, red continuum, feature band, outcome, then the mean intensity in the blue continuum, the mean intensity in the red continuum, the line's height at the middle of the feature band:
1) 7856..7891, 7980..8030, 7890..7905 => 2.1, 294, 240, 284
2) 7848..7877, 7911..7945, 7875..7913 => 4.2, 306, 284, 296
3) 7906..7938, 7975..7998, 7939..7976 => 2.7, 297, 261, 278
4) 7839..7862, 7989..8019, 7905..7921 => -3.3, 289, 239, 269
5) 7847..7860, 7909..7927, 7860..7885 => 3.2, 322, 342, 328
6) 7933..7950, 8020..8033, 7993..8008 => -0.8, 213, 249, 238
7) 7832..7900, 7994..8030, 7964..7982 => -3.2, 275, 235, 246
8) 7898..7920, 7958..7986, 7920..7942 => 1.8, 284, 279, 282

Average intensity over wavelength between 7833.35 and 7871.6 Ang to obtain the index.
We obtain 276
